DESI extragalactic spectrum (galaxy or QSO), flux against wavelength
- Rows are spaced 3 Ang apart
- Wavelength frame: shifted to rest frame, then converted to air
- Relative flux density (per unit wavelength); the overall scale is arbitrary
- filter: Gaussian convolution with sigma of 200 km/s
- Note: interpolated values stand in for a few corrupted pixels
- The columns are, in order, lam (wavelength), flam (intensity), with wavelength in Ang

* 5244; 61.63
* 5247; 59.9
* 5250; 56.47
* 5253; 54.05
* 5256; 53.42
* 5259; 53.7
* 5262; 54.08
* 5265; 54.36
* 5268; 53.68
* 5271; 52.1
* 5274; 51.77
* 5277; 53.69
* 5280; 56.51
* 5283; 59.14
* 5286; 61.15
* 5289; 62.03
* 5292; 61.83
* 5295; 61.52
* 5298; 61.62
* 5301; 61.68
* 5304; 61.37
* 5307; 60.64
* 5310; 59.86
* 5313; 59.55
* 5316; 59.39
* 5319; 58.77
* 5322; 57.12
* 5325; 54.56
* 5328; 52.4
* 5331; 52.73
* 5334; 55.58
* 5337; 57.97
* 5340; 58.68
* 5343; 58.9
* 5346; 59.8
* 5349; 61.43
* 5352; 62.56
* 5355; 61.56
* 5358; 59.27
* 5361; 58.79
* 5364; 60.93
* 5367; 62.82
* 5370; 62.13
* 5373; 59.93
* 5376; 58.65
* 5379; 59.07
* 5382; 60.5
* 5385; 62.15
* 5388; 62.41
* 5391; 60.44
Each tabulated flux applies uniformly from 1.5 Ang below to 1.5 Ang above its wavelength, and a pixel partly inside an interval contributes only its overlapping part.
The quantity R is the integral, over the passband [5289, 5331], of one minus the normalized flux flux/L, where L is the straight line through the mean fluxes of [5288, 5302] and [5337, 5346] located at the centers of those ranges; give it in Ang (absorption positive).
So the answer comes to 1.17 Ang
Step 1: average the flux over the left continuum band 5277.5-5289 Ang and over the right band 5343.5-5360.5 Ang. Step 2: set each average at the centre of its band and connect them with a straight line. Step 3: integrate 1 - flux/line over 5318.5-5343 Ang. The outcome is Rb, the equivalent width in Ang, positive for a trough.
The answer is 1.7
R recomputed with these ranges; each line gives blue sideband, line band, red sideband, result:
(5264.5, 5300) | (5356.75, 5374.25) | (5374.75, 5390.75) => -0.18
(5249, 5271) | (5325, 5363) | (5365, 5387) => 0.49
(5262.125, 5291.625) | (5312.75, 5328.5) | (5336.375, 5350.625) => 0.35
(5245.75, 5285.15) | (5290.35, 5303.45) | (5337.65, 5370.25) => -1.09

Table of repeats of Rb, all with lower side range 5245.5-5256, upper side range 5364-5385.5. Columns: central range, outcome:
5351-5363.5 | -0.09 Ang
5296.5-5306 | -0.56 Ang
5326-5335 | 0.86 Ang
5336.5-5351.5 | -0.01 Ang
